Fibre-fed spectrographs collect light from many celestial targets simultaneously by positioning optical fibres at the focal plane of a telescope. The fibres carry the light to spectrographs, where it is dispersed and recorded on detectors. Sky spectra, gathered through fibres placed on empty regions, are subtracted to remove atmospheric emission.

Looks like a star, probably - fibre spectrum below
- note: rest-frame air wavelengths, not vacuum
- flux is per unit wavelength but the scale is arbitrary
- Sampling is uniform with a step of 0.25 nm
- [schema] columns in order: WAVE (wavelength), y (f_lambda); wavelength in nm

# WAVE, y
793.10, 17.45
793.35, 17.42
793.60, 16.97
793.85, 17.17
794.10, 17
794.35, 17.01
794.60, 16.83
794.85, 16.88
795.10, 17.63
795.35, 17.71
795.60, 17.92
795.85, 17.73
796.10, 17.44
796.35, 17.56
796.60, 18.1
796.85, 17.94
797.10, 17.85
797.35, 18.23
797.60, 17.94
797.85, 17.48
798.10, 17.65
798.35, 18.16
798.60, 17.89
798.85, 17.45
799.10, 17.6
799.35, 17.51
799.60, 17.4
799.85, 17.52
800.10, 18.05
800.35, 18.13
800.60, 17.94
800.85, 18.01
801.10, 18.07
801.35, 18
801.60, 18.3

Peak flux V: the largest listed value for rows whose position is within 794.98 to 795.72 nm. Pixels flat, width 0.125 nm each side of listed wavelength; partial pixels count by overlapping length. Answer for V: 17.92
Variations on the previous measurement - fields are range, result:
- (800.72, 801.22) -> 18.07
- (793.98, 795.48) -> 17.71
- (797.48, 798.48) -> 18.16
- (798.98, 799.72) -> 17.6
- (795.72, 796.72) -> 18.1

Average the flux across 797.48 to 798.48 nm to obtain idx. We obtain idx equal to 17.8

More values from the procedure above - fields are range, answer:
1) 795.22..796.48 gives 17.7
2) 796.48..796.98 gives 18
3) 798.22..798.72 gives 18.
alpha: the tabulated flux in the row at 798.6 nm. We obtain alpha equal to 17.89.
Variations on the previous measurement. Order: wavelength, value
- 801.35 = 18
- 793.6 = 16.97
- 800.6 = 17.94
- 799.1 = 17.6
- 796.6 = 18.1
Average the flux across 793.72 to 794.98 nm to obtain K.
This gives 17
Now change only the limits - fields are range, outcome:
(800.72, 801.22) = 18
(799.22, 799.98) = 17.5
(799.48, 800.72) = 17.8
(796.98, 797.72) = 18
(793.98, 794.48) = 17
